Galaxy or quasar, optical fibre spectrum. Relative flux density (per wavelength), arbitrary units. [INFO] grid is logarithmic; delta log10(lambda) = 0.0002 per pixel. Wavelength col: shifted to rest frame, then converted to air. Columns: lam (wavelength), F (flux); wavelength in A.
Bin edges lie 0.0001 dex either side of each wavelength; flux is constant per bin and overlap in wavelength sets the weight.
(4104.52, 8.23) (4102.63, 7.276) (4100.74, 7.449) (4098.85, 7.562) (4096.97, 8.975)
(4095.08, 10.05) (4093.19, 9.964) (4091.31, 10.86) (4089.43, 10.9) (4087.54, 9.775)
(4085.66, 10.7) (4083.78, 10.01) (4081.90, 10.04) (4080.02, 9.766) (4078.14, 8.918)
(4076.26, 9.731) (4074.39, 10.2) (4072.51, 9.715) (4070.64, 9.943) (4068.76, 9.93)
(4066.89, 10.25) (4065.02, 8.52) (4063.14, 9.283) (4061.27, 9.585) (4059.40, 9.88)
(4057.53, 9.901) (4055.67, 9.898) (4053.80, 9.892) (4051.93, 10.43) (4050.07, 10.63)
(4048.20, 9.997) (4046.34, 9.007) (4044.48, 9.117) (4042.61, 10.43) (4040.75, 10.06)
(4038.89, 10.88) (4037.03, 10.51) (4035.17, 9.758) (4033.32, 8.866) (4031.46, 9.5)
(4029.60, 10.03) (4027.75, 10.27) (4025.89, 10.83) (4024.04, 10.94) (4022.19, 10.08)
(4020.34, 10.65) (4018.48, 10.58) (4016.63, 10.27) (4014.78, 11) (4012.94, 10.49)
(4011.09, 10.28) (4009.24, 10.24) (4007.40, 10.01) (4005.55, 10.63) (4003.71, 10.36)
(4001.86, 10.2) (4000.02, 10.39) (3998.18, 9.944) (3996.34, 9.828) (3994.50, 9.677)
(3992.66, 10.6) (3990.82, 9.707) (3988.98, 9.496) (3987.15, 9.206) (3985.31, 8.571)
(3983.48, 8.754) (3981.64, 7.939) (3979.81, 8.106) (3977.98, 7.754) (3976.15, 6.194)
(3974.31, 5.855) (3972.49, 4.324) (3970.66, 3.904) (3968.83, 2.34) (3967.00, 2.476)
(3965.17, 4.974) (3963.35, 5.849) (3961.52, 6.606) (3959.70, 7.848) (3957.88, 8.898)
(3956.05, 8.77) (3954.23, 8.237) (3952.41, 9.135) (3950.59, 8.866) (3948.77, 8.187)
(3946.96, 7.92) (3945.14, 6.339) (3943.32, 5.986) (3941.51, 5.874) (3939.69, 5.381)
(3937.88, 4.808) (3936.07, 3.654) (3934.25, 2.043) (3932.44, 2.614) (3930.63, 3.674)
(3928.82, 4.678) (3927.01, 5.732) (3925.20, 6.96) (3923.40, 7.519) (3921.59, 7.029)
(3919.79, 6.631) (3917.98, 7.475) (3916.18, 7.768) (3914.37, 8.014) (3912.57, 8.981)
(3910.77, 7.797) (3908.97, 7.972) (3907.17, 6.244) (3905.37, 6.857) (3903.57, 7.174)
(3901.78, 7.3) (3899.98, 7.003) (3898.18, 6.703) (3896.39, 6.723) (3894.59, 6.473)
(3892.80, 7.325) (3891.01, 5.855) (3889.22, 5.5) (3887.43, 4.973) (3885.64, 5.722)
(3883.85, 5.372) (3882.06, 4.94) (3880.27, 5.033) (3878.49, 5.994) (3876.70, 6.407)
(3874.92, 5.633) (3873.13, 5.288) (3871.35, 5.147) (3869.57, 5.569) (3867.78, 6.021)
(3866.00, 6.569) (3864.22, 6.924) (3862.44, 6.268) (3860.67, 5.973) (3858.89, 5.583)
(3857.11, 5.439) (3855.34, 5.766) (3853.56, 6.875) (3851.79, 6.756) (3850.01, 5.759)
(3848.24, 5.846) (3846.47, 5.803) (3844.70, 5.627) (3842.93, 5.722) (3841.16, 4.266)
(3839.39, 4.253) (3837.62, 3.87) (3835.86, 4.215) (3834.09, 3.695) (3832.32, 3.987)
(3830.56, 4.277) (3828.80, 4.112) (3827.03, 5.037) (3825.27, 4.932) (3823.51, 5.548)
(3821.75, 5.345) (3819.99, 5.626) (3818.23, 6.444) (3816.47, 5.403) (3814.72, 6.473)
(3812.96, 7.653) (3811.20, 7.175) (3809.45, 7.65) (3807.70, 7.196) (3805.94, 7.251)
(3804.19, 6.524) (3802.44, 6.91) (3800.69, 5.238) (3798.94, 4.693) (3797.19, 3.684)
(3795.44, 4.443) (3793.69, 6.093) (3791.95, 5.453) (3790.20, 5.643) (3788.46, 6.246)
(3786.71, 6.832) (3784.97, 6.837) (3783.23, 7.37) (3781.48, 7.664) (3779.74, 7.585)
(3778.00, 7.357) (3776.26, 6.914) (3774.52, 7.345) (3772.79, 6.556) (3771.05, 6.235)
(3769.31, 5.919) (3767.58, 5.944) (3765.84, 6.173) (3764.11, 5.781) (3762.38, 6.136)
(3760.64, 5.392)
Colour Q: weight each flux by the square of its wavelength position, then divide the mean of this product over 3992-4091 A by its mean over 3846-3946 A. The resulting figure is 1.79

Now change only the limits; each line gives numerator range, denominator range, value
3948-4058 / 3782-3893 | 1.71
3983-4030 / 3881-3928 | 1.58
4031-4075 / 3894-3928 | 1.47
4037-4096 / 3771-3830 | 1.84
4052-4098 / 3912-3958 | 1.62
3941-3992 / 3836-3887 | 1.33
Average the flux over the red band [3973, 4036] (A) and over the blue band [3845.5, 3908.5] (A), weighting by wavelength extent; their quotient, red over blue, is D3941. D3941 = 1.57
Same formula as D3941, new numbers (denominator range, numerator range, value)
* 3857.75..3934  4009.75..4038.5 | 1.65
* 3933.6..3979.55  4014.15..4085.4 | 1.63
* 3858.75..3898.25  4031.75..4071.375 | 1.67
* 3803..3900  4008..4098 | 1.74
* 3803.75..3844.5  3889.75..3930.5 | 1.26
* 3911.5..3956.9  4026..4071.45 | 1.52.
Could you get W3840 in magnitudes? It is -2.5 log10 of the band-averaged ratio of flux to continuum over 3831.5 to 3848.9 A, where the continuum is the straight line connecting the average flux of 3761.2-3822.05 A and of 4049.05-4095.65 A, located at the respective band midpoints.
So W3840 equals 0.42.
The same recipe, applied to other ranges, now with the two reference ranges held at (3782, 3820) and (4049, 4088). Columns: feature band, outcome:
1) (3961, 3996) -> 0.23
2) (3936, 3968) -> 0.23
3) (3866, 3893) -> 0.28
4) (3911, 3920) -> -0.01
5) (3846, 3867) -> 0.14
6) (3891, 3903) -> 0.10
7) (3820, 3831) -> 0.31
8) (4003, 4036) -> -0.12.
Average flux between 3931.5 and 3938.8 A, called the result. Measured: 3.29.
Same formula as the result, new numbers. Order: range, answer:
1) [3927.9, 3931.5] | 4.19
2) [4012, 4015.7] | 10.8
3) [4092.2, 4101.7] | 8.81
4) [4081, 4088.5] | 10.1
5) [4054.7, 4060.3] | 9.9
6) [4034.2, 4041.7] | 10.3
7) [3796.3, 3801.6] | 4.55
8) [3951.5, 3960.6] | 8.58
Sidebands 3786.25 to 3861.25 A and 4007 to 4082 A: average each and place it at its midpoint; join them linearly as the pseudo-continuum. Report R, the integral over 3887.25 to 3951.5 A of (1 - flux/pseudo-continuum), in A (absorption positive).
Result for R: 9.2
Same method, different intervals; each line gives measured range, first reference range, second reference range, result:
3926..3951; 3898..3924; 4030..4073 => 8.04 A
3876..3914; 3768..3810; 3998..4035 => 7.87 A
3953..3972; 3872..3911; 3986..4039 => 5.55 A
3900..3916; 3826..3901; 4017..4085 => -2.17 A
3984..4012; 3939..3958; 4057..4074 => -4.84 A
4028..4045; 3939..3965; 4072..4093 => -1.54 A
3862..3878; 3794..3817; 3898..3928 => 1.99 A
